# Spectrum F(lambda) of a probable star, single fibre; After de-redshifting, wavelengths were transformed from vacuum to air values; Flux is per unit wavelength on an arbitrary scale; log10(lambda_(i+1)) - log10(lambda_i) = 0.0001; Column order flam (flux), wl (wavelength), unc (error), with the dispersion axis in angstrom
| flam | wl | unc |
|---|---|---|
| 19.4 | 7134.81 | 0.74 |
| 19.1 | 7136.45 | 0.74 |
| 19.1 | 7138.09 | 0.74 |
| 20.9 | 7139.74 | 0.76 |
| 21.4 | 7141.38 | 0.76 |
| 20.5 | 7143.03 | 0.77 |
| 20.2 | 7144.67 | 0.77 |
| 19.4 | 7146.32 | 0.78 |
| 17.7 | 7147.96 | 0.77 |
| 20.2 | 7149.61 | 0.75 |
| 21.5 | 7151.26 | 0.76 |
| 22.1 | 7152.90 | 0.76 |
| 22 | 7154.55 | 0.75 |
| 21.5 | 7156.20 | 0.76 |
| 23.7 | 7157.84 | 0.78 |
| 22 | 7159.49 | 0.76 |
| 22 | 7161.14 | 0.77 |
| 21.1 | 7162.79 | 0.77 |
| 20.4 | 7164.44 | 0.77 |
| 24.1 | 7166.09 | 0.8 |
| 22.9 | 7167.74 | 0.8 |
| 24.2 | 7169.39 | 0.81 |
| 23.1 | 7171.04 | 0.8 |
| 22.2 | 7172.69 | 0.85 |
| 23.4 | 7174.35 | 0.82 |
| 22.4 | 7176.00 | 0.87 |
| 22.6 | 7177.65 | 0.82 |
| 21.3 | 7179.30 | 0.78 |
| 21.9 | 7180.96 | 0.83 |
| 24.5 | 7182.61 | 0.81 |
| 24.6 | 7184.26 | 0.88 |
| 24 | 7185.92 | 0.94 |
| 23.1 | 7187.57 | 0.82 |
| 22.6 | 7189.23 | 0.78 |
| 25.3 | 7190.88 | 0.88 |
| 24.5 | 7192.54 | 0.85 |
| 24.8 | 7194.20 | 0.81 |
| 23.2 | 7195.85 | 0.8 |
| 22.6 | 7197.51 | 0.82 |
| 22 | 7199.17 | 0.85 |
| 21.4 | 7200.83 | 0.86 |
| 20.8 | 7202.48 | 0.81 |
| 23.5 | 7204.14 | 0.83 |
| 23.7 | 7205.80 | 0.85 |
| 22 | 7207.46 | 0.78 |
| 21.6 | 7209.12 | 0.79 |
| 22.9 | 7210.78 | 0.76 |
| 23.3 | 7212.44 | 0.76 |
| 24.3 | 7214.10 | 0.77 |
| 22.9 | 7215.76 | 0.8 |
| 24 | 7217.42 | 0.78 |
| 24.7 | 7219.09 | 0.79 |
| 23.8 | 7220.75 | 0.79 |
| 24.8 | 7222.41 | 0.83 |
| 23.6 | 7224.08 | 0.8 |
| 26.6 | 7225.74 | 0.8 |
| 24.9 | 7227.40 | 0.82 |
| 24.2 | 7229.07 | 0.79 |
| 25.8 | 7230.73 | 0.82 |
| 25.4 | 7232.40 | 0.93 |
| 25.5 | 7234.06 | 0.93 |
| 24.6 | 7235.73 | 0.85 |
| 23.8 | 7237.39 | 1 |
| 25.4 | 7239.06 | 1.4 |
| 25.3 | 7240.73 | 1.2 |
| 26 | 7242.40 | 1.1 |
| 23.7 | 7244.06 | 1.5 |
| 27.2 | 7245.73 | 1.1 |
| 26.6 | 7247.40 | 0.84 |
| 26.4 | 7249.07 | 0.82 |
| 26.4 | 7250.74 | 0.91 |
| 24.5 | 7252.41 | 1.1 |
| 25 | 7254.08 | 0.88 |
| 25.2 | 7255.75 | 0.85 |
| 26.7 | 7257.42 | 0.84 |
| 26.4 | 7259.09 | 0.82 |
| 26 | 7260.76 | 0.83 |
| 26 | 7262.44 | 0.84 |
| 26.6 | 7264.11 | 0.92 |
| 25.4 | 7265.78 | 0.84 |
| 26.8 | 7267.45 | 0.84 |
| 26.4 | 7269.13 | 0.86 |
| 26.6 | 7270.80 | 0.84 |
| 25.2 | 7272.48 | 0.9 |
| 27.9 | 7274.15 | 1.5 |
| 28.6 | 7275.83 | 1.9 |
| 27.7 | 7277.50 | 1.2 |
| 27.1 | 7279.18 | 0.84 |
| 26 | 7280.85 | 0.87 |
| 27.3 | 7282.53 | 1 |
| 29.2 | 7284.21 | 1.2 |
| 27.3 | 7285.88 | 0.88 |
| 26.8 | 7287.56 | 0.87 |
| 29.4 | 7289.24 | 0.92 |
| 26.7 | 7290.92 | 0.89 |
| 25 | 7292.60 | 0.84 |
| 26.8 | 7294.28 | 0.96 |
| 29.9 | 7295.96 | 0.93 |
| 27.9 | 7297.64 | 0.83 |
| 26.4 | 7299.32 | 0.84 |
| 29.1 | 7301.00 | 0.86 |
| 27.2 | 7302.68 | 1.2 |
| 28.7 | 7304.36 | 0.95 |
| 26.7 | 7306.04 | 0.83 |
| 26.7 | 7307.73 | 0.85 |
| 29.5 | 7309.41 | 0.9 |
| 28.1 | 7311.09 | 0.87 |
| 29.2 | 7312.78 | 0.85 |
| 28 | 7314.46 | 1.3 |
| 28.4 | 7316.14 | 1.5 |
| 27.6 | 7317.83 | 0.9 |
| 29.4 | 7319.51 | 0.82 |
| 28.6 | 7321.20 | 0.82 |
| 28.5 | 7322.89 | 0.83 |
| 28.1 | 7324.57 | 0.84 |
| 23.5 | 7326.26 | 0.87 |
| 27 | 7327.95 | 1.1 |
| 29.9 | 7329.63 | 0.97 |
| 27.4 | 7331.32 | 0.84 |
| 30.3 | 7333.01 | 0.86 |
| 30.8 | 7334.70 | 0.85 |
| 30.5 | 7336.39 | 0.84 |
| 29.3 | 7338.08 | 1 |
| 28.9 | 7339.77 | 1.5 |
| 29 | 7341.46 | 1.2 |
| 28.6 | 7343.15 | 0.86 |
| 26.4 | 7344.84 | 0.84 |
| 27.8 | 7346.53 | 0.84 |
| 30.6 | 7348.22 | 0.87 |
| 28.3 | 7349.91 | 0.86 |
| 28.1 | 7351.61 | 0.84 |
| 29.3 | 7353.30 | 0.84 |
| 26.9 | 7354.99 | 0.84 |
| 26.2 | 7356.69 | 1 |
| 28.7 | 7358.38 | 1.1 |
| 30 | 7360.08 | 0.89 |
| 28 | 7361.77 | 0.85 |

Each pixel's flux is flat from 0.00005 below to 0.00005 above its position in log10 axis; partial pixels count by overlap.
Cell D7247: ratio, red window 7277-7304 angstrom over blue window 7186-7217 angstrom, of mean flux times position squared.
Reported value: 1.22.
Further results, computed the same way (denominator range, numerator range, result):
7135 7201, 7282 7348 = 1.32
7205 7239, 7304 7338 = 1.21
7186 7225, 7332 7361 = 1.28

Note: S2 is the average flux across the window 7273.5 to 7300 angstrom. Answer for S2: 27.5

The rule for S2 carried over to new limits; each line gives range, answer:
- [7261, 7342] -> 27.8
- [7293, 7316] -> 28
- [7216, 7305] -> 26.2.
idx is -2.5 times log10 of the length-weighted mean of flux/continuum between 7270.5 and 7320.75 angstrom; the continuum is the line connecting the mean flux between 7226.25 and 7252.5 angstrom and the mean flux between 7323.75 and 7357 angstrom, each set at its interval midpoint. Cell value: -0.03 mag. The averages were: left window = 25.4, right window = 28.4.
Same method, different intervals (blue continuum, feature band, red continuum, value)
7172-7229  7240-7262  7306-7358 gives -0.023 mag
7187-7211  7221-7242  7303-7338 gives -0.026 mag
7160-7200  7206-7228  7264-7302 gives 0.034 mag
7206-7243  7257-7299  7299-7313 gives -0.013 mag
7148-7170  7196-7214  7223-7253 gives 0.067 mag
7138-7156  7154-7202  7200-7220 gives -0.056 mag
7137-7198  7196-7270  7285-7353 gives 0.008 mag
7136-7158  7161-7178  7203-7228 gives -0.048 mag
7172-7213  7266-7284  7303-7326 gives -0.021 mag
